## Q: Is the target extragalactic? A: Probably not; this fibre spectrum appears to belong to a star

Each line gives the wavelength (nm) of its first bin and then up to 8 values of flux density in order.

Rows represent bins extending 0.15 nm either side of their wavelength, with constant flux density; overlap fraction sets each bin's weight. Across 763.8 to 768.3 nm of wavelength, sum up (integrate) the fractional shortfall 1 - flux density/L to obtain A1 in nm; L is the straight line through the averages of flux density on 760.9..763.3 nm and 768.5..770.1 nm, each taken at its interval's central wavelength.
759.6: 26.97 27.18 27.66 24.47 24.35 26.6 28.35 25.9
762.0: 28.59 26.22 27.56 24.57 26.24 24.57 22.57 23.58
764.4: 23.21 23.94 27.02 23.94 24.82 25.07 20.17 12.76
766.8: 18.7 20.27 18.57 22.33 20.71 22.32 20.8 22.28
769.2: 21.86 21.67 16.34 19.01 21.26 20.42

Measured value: 0.282 nm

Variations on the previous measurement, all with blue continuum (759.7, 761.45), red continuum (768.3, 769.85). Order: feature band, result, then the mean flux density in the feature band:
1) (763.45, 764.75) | 0.04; 23.5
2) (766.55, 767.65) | 0.17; 18.9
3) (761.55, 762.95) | -0.08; 26.7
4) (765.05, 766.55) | 0.05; 22.3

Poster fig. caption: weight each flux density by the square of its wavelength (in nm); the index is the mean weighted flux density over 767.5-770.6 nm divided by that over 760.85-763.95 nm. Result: 0.81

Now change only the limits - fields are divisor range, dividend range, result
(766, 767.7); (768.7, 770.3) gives 1.09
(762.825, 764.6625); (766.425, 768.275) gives 0.81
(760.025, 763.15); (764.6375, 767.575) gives 0.82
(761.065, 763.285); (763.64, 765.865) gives 0.91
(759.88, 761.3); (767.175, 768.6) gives 0.82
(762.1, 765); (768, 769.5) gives 0.88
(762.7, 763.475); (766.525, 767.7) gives 0.75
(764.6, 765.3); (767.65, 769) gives 0.86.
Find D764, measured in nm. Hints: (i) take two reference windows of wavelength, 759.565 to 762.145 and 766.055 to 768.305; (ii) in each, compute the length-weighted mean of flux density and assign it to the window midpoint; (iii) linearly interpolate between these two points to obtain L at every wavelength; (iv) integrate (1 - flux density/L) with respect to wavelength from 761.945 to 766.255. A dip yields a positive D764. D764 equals -0.37 nm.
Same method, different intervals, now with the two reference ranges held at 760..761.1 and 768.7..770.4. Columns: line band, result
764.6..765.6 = -0.09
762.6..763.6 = -0.05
